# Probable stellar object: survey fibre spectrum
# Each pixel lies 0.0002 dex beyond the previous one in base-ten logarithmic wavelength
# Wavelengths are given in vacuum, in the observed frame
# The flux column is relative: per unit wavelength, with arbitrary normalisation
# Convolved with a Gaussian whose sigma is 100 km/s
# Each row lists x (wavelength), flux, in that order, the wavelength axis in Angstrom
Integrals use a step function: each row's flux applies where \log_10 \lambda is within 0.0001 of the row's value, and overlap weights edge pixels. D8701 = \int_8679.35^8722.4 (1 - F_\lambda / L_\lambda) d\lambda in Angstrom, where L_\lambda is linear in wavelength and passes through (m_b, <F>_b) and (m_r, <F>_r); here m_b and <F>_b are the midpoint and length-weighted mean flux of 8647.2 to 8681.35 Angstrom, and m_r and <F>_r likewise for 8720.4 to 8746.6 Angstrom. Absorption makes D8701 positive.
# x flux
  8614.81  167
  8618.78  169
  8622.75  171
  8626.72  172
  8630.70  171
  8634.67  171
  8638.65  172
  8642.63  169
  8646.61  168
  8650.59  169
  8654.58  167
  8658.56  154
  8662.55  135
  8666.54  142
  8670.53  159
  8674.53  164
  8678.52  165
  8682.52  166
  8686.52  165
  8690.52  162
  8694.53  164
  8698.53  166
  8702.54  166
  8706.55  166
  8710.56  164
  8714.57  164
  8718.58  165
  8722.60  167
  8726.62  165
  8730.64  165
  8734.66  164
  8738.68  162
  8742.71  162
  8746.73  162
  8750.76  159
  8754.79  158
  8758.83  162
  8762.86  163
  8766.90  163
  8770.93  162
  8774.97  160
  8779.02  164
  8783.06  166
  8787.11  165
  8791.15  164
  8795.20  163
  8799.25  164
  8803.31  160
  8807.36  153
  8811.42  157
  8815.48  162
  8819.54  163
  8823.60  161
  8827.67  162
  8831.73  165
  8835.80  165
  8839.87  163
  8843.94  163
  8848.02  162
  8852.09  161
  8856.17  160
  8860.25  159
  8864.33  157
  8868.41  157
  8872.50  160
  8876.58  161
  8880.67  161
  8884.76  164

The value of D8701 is -1.1 Angstrom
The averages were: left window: 158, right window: 164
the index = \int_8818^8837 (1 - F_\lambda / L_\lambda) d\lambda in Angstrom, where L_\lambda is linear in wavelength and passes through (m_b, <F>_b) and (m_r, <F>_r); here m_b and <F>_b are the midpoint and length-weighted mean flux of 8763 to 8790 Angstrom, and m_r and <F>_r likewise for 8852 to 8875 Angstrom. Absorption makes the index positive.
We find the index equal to -0.28 Angstrom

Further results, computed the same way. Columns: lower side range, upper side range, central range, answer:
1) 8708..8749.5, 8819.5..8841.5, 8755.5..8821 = 0.7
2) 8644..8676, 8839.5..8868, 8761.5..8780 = -0.4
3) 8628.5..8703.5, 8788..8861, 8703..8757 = -0.3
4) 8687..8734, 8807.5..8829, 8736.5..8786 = 0.2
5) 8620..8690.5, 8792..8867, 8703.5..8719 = -0.2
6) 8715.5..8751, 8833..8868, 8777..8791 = -0.2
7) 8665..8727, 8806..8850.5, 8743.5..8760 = 0.2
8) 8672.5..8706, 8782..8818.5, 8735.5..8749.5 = 0.1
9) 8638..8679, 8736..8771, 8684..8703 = -0.5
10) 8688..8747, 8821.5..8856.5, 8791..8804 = 0.0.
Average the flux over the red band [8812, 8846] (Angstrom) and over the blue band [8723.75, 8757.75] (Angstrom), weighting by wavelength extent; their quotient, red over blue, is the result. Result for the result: 1.00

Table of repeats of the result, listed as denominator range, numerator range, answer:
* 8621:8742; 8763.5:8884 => 0.99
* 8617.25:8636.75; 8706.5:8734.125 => 0.97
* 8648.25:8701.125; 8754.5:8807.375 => 1.02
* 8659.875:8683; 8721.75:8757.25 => 1.05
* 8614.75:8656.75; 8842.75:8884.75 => 0.94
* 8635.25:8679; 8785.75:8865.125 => 1.01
